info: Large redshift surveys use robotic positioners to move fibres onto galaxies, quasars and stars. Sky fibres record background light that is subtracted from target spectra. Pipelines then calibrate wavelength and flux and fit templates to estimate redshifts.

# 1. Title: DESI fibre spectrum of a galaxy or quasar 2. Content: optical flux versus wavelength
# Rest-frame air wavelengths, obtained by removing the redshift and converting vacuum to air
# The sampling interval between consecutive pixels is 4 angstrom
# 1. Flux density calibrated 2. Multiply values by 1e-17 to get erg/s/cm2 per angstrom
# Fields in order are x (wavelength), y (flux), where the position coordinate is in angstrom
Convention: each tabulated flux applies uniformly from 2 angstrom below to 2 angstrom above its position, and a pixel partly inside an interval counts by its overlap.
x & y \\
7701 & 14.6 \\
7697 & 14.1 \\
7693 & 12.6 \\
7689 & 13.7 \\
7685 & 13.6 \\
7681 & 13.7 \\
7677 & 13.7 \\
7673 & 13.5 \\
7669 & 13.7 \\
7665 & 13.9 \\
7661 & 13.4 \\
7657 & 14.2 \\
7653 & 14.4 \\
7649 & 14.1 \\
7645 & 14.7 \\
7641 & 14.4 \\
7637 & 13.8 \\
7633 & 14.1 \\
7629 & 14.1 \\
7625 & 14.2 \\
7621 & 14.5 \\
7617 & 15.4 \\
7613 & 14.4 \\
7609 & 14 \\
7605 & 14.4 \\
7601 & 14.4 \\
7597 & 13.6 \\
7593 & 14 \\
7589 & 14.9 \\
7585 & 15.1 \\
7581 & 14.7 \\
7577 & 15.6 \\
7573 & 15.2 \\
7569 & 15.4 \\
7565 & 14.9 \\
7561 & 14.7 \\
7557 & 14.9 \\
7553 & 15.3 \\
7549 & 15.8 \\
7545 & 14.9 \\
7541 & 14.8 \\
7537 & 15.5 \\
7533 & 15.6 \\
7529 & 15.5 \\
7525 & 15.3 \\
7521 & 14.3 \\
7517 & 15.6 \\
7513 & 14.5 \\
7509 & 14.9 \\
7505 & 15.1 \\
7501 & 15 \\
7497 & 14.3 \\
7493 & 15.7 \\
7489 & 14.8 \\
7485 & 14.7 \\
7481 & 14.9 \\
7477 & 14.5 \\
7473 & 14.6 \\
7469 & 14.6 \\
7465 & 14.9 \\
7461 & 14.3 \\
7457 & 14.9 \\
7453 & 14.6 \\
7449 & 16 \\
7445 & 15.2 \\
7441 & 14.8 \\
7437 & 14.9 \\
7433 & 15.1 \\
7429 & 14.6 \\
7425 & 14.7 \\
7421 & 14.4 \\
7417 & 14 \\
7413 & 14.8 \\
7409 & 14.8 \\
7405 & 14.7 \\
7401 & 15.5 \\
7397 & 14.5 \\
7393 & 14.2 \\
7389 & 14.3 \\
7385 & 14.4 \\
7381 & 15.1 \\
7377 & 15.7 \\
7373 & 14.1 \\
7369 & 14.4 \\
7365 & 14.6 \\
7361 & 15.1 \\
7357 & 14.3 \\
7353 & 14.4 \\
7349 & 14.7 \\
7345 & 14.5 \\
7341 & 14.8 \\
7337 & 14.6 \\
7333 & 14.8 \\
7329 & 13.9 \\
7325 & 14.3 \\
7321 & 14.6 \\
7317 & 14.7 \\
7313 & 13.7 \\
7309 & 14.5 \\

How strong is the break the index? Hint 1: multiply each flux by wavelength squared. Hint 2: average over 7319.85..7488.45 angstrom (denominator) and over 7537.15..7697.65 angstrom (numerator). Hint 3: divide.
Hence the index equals 1.04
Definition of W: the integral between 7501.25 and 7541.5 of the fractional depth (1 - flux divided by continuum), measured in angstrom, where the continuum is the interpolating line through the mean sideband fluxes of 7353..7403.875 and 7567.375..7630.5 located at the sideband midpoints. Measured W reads -1.3 angstrom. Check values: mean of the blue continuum 14.7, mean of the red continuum 14.6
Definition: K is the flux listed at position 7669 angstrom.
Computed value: 13.7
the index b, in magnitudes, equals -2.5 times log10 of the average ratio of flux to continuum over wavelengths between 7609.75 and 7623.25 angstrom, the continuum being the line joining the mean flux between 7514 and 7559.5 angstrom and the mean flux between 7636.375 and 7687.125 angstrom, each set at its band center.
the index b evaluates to -0.022 mag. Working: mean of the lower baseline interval 15.2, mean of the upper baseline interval 13.9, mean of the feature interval 14.7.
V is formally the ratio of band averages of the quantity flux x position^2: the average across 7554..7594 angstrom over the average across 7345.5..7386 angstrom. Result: 1.1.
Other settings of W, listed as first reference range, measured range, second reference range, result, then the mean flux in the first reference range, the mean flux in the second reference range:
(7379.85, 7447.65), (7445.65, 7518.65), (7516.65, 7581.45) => 0.3 angstrom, 14.7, 15.2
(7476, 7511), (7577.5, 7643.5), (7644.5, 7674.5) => -0.8 angstrom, 14.9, 14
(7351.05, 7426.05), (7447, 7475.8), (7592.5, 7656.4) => -0.6 angstrom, 14.6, 14.3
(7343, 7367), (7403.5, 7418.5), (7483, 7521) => 0.1 angstrom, 14.6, 14.9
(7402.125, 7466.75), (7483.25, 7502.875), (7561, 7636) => -0.2 angstrom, 14.8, 14.6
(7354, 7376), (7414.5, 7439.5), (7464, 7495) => 0.1 angstrom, 14.6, 14.8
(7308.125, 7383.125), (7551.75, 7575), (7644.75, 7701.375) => -1.6 angstrom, 14.6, 13.8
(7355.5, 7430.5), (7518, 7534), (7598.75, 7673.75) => -0.9 angstrom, 14.6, 14.2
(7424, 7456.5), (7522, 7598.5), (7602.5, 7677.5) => -2.9 angstrom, 15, 14.2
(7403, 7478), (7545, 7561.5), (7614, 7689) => -0.9 angstrom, 14.8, 14.1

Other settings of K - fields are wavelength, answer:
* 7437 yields 14.9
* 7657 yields 14.2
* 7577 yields 15.6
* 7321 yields 14.6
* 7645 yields 14.7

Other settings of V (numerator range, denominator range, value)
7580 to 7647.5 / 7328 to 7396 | 1.05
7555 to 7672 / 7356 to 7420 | 1.05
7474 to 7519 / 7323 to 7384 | 1.06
